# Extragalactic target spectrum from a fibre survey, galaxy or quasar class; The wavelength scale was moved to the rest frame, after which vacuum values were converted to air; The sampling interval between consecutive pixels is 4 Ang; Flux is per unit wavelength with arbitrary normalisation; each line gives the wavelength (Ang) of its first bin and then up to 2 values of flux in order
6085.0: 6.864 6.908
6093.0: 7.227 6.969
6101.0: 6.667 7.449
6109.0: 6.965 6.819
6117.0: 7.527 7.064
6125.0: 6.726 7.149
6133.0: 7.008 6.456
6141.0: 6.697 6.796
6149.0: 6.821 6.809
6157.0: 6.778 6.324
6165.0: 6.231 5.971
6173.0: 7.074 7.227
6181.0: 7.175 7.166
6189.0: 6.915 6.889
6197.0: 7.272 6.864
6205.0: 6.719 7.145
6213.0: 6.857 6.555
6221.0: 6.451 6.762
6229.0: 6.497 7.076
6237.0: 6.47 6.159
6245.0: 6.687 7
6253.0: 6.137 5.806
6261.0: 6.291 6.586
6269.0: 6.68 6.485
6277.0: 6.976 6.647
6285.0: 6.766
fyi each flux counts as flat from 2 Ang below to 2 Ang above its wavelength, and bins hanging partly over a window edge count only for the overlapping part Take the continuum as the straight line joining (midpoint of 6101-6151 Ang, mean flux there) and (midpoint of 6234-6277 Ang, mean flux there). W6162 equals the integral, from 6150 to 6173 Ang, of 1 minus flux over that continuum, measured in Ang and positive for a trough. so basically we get 1.1 Ang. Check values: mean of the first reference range 6.94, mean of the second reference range 6.47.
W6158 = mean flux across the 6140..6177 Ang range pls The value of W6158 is 6.64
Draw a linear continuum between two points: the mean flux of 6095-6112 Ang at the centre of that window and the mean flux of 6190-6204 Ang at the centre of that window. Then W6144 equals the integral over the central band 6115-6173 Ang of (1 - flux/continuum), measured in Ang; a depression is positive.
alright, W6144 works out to 2.0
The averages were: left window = 7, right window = 6.98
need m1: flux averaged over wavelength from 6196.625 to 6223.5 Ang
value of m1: 6.81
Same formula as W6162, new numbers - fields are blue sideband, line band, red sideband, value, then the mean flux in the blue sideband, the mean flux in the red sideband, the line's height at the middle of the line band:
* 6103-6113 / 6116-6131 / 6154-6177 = -0.24 Ang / 7.13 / 6.56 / 6.97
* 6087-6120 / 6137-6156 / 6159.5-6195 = 0.42 Ang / 7.07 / 6.78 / 6.9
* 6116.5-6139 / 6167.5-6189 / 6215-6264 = -0.64 Ang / 6.95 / 6.49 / 6.74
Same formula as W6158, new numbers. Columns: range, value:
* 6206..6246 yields 6.67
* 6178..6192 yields 7.08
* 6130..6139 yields 6.78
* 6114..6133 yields 7.09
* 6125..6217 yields 6.83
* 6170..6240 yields 6.87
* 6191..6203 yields 7.01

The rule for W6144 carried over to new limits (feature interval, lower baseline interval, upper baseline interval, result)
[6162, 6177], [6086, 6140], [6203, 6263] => 0.6 Ang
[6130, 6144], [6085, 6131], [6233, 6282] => 0.4 Ang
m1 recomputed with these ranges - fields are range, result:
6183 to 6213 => 6.99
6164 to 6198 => 6.89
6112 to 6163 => 6.84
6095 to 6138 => 6.99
